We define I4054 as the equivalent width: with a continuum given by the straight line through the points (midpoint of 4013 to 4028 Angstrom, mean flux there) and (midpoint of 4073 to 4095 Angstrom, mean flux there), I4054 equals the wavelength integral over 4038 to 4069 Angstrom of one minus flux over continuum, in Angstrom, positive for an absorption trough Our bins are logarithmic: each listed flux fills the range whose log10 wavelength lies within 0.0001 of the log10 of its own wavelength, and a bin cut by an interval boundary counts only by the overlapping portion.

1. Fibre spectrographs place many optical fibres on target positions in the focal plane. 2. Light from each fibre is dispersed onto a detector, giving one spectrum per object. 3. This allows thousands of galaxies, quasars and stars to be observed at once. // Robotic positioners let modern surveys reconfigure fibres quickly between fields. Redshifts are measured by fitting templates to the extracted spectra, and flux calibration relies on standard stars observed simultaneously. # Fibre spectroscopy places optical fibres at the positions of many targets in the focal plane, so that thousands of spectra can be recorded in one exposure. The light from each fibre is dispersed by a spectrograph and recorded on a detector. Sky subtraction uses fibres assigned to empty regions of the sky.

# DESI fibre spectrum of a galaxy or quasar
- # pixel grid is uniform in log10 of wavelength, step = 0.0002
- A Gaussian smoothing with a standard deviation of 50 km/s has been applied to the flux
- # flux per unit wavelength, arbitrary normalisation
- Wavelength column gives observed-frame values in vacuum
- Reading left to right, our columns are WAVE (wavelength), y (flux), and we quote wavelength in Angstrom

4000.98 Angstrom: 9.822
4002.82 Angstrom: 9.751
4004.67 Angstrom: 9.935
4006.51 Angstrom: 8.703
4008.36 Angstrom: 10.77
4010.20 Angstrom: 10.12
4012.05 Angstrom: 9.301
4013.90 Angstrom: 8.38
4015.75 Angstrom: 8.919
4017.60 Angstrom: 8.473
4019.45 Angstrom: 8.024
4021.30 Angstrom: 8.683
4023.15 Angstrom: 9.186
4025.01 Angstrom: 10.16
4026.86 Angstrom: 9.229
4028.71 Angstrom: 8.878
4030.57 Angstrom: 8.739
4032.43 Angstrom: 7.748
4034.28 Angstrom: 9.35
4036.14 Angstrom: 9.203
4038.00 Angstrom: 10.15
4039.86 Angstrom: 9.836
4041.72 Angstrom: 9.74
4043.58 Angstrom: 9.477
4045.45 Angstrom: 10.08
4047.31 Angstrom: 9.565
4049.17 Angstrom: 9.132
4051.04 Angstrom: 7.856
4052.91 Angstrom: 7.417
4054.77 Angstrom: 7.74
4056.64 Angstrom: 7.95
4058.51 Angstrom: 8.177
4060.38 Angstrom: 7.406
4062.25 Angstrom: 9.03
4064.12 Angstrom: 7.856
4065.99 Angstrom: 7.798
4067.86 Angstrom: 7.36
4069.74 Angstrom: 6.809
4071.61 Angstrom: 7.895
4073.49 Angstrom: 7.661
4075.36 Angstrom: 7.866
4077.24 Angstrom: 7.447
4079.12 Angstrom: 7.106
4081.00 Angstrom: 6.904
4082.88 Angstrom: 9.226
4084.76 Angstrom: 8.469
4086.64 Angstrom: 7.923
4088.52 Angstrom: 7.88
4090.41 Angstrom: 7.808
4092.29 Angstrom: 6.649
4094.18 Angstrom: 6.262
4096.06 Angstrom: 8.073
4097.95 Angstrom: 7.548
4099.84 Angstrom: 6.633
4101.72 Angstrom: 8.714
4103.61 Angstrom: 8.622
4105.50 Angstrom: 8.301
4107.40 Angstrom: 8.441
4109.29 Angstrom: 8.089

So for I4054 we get -1.2 Angstrom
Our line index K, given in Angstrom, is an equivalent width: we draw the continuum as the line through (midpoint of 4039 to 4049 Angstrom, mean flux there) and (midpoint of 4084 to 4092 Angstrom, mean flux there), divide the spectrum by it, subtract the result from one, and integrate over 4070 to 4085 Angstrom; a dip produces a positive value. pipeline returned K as 1.0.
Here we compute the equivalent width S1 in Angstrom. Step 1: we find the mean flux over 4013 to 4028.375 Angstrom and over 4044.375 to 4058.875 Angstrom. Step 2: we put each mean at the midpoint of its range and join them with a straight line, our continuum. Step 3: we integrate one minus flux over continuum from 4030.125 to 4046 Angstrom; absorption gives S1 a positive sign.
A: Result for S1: -1.29 Angstrom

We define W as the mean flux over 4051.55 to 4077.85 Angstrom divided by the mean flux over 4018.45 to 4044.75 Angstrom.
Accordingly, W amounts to 0.8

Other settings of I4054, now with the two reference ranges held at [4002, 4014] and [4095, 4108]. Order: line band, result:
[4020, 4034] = 0.56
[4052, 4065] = 1.22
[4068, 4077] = 1.04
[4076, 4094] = 1.41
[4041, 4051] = -0.51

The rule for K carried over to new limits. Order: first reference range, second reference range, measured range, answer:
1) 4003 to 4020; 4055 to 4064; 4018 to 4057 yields -1.65 Angstrom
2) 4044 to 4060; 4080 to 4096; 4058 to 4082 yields 1.31 Angstrom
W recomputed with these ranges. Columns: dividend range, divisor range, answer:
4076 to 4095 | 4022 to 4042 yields 0.82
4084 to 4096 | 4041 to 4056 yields 0.85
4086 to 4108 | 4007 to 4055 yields 0.85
